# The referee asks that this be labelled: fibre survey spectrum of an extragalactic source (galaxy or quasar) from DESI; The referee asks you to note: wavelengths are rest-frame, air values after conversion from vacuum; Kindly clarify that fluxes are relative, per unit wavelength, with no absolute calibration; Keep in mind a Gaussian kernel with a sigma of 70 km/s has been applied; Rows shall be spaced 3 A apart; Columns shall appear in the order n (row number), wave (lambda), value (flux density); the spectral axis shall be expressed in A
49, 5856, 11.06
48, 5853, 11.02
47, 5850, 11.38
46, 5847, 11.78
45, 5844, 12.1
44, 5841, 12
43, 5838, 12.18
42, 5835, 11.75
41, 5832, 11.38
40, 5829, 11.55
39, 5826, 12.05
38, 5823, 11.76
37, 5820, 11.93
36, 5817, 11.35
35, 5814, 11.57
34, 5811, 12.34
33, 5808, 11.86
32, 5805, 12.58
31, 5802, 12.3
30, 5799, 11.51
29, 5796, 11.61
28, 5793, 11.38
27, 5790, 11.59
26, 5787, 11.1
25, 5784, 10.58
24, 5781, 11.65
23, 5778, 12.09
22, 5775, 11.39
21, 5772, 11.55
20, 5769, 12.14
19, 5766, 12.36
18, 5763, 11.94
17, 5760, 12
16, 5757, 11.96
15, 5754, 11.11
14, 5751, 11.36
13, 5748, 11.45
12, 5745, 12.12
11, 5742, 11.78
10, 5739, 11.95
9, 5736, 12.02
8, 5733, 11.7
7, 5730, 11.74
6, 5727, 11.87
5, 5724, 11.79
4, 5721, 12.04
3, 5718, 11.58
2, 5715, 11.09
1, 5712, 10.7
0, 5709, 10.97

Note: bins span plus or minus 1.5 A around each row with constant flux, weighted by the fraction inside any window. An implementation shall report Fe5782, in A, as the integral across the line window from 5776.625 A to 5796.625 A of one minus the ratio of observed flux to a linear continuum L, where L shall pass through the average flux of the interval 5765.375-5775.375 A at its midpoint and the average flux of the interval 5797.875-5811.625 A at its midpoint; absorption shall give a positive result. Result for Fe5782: 1.0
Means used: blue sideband 11.9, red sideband 12.1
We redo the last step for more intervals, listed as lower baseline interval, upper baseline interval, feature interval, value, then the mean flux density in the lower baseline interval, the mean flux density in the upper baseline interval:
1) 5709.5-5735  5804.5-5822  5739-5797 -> 0.4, 11.5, 11.9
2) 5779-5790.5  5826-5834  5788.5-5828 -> -1.4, 11.2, 11.6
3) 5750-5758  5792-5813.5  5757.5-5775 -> -0.6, 11.5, 11.9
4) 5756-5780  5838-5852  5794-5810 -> -0.1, 11.9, 11.8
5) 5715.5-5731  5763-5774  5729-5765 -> 0.3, 11.8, 12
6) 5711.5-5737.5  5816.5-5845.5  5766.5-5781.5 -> -0.1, 11.6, 11.8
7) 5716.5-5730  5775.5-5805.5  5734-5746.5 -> -0.2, 11.8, 11.6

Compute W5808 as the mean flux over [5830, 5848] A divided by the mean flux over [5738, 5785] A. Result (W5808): 1.01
